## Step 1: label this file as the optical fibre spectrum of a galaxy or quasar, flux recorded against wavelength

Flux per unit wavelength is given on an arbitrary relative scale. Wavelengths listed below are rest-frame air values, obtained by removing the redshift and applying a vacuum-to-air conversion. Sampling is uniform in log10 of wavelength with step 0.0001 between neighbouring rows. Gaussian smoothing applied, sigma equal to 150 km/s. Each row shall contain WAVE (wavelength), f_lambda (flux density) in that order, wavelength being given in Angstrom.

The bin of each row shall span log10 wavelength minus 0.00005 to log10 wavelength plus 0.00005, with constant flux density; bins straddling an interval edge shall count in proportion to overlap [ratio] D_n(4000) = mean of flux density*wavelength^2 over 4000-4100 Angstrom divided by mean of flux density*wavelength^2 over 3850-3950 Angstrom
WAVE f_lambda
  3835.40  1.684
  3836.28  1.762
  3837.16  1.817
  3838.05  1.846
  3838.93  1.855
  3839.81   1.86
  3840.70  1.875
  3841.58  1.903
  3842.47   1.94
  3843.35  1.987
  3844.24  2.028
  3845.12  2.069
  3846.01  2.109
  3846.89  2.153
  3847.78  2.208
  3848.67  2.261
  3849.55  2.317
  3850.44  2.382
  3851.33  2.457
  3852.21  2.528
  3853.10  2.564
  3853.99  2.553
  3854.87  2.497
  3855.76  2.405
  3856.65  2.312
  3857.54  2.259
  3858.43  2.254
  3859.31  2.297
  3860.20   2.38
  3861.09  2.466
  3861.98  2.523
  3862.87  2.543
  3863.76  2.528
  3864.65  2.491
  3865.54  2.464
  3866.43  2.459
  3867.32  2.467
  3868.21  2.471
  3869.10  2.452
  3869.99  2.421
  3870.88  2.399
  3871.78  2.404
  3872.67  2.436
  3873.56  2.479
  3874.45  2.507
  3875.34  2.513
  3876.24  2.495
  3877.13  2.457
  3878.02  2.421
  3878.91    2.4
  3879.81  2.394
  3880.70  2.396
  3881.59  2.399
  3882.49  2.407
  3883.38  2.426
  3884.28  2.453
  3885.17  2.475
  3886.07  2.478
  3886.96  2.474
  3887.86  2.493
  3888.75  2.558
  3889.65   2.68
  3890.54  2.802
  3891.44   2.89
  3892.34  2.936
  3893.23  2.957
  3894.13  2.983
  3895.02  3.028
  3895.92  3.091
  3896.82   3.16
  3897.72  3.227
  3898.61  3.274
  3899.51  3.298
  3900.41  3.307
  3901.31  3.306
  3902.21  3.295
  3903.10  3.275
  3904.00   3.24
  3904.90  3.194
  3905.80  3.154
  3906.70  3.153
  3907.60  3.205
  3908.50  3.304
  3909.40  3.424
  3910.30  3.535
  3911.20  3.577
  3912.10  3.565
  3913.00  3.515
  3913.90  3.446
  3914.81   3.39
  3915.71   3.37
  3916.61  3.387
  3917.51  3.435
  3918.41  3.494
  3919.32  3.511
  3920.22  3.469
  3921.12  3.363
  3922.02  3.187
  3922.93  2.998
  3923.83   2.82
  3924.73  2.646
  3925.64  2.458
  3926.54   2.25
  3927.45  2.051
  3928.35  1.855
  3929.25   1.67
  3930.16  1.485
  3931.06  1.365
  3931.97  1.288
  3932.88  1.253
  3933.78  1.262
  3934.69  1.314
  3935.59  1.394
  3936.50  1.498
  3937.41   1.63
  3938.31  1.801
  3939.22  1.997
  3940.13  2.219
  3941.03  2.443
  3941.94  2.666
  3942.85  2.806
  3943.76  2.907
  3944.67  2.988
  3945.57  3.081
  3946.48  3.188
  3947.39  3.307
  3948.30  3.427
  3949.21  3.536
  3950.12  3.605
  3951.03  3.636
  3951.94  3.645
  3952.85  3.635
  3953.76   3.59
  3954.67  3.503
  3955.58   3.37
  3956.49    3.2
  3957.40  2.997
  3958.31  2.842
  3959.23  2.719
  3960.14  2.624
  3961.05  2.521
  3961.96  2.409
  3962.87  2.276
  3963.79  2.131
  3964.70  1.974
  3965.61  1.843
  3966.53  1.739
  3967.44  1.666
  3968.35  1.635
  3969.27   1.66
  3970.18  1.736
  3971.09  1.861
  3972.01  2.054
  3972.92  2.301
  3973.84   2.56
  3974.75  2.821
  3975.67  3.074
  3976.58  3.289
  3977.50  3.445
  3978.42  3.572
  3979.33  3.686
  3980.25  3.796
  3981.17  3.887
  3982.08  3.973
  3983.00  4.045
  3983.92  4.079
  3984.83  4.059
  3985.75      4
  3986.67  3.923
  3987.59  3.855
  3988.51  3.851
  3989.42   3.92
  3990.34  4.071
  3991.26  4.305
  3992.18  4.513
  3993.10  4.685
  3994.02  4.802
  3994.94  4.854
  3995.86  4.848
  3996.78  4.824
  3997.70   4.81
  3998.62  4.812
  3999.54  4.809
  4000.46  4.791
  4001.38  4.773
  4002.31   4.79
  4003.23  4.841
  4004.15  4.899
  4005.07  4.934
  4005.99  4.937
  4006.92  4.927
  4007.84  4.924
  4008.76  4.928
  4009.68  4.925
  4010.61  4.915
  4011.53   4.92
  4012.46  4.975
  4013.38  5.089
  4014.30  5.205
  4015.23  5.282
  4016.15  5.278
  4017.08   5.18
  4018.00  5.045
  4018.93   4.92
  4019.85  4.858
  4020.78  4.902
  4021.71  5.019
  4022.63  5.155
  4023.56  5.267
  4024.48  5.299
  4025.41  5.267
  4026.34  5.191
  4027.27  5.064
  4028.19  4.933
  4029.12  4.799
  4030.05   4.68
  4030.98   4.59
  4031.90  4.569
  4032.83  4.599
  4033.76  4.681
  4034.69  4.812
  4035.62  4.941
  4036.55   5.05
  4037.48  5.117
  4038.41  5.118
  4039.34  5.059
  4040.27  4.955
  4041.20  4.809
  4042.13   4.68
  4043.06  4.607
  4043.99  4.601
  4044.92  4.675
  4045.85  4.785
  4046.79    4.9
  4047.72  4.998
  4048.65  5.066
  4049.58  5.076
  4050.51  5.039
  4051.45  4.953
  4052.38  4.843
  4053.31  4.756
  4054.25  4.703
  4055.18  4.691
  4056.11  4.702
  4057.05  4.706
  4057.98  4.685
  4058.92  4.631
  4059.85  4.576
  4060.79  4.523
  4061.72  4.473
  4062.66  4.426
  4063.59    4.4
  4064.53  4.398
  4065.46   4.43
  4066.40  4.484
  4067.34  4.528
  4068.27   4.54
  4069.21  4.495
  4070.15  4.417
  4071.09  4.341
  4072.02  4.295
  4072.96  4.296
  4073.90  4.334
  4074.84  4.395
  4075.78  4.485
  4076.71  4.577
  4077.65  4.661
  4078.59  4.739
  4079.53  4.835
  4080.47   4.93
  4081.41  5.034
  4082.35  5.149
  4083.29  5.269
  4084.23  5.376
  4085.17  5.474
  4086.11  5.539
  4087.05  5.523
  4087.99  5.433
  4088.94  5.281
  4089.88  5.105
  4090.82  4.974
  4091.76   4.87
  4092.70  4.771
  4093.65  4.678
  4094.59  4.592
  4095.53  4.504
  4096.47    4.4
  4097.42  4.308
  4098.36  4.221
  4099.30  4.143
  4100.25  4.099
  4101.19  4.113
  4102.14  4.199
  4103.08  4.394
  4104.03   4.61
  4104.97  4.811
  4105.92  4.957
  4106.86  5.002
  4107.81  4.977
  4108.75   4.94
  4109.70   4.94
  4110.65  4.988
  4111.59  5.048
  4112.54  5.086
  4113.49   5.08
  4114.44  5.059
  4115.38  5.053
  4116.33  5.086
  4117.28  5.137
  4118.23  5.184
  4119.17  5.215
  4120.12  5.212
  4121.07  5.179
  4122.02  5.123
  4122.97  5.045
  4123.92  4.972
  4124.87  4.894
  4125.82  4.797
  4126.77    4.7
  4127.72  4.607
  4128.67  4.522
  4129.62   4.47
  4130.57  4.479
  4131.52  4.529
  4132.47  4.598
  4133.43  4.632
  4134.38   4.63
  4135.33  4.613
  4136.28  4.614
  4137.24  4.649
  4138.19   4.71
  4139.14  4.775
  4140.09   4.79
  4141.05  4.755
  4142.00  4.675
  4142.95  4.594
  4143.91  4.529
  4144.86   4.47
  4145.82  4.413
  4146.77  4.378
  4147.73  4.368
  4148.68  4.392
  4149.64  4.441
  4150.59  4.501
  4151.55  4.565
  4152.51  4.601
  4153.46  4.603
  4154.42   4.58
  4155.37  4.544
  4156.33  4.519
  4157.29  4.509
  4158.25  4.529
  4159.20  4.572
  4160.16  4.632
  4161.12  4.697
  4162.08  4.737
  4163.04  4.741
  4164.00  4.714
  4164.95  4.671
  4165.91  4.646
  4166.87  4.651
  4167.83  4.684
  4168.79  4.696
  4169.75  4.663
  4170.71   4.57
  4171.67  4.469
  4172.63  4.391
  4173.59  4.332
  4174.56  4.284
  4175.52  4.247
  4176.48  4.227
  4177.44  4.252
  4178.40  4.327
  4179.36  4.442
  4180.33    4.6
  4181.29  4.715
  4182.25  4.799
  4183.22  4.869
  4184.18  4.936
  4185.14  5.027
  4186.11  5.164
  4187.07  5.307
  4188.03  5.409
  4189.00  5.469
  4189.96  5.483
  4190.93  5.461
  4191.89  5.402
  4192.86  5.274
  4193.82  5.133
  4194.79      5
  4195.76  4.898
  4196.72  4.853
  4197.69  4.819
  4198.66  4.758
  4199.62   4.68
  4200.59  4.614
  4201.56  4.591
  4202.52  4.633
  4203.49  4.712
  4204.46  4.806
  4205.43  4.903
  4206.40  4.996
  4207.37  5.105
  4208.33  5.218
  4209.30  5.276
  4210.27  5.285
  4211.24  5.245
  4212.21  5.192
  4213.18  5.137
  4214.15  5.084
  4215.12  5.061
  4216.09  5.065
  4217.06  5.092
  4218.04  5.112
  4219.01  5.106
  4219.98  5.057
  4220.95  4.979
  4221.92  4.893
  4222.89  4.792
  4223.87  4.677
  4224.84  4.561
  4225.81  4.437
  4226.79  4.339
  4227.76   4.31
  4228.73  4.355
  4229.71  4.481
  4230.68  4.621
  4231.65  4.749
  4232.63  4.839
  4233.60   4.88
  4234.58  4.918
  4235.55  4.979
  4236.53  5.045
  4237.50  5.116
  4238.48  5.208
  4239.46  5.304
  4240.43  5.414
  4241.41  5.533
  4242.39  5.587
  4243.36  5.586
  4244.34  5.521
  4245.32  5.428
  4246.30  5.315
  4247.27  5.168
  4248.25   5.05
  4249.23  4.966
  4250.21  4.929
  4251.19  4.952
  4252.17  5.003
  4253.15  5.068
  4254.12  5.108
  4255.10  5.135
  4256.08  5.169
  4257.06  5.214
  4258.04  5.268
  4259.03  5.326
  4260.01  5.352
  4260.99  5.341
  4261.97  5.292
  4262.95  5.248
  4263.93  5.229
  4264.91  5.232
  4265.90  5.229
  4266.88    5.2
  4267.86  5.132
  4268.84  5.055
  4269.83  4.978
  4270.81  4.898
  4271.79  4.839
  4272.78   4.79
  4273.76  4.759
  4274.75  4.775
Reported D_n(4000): 1.95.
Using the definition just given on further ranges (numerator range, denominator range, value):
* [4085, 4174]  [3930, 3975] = 2.12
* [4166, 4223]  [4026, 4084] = 1.11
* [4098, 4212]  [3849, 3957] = 1.98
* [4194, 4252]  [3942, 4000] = 1.69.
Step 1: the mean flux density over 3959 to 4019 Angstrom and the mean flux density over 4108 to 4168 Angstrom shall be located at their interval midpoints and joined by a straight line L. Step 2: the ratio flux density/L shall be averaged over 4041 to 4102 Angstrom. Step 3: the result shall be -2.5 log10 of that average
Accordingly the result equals -0.09 mag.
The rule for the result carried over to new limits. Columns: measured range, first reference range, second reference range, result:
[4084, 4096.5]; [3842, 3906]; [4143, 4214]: -0.22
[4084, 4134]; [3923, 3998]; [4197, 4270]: -0.19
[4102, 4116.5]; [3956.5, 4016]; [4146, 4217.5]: -0.12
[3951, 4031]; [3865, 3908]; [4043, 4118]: -0.03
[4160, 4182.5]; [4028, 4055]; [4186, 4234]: 0.09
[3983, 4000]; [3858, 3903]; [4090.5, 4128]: -0.19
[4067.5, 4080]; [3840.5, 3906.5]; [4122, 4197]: -0.11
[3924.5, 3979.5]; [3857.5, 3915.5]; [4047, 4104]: 0.36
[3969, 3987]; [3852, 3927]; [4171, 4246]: 0.07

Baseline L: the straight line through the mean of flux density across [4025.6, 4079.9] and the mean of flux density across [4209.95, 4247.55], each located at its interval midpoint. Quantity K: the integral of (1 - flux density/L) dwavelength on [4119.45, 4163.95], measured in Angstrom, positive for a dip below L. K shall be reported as 1.9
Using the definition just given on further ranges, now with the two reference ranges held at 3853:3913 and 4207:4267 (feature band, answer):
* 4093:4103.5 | -0.5 Angstrom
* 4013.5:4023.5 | -4.0 Angstrom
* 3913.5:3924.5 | -1.2 Angstrom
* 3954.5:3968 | 3.1 Angstrom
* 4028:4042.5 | -4.2 Angstrom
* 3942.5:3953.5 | -0.5 Angstrom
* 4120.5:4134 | -1.3 Angstrom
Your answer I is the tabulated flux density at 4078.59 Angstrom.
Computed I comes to 4.739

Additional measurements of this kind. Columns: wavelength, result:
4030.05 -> 4.68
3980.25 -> 3.796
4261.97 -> 5.292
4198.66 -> 4.758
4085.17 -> 5.474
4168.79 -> 4.696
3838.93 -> 1.855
